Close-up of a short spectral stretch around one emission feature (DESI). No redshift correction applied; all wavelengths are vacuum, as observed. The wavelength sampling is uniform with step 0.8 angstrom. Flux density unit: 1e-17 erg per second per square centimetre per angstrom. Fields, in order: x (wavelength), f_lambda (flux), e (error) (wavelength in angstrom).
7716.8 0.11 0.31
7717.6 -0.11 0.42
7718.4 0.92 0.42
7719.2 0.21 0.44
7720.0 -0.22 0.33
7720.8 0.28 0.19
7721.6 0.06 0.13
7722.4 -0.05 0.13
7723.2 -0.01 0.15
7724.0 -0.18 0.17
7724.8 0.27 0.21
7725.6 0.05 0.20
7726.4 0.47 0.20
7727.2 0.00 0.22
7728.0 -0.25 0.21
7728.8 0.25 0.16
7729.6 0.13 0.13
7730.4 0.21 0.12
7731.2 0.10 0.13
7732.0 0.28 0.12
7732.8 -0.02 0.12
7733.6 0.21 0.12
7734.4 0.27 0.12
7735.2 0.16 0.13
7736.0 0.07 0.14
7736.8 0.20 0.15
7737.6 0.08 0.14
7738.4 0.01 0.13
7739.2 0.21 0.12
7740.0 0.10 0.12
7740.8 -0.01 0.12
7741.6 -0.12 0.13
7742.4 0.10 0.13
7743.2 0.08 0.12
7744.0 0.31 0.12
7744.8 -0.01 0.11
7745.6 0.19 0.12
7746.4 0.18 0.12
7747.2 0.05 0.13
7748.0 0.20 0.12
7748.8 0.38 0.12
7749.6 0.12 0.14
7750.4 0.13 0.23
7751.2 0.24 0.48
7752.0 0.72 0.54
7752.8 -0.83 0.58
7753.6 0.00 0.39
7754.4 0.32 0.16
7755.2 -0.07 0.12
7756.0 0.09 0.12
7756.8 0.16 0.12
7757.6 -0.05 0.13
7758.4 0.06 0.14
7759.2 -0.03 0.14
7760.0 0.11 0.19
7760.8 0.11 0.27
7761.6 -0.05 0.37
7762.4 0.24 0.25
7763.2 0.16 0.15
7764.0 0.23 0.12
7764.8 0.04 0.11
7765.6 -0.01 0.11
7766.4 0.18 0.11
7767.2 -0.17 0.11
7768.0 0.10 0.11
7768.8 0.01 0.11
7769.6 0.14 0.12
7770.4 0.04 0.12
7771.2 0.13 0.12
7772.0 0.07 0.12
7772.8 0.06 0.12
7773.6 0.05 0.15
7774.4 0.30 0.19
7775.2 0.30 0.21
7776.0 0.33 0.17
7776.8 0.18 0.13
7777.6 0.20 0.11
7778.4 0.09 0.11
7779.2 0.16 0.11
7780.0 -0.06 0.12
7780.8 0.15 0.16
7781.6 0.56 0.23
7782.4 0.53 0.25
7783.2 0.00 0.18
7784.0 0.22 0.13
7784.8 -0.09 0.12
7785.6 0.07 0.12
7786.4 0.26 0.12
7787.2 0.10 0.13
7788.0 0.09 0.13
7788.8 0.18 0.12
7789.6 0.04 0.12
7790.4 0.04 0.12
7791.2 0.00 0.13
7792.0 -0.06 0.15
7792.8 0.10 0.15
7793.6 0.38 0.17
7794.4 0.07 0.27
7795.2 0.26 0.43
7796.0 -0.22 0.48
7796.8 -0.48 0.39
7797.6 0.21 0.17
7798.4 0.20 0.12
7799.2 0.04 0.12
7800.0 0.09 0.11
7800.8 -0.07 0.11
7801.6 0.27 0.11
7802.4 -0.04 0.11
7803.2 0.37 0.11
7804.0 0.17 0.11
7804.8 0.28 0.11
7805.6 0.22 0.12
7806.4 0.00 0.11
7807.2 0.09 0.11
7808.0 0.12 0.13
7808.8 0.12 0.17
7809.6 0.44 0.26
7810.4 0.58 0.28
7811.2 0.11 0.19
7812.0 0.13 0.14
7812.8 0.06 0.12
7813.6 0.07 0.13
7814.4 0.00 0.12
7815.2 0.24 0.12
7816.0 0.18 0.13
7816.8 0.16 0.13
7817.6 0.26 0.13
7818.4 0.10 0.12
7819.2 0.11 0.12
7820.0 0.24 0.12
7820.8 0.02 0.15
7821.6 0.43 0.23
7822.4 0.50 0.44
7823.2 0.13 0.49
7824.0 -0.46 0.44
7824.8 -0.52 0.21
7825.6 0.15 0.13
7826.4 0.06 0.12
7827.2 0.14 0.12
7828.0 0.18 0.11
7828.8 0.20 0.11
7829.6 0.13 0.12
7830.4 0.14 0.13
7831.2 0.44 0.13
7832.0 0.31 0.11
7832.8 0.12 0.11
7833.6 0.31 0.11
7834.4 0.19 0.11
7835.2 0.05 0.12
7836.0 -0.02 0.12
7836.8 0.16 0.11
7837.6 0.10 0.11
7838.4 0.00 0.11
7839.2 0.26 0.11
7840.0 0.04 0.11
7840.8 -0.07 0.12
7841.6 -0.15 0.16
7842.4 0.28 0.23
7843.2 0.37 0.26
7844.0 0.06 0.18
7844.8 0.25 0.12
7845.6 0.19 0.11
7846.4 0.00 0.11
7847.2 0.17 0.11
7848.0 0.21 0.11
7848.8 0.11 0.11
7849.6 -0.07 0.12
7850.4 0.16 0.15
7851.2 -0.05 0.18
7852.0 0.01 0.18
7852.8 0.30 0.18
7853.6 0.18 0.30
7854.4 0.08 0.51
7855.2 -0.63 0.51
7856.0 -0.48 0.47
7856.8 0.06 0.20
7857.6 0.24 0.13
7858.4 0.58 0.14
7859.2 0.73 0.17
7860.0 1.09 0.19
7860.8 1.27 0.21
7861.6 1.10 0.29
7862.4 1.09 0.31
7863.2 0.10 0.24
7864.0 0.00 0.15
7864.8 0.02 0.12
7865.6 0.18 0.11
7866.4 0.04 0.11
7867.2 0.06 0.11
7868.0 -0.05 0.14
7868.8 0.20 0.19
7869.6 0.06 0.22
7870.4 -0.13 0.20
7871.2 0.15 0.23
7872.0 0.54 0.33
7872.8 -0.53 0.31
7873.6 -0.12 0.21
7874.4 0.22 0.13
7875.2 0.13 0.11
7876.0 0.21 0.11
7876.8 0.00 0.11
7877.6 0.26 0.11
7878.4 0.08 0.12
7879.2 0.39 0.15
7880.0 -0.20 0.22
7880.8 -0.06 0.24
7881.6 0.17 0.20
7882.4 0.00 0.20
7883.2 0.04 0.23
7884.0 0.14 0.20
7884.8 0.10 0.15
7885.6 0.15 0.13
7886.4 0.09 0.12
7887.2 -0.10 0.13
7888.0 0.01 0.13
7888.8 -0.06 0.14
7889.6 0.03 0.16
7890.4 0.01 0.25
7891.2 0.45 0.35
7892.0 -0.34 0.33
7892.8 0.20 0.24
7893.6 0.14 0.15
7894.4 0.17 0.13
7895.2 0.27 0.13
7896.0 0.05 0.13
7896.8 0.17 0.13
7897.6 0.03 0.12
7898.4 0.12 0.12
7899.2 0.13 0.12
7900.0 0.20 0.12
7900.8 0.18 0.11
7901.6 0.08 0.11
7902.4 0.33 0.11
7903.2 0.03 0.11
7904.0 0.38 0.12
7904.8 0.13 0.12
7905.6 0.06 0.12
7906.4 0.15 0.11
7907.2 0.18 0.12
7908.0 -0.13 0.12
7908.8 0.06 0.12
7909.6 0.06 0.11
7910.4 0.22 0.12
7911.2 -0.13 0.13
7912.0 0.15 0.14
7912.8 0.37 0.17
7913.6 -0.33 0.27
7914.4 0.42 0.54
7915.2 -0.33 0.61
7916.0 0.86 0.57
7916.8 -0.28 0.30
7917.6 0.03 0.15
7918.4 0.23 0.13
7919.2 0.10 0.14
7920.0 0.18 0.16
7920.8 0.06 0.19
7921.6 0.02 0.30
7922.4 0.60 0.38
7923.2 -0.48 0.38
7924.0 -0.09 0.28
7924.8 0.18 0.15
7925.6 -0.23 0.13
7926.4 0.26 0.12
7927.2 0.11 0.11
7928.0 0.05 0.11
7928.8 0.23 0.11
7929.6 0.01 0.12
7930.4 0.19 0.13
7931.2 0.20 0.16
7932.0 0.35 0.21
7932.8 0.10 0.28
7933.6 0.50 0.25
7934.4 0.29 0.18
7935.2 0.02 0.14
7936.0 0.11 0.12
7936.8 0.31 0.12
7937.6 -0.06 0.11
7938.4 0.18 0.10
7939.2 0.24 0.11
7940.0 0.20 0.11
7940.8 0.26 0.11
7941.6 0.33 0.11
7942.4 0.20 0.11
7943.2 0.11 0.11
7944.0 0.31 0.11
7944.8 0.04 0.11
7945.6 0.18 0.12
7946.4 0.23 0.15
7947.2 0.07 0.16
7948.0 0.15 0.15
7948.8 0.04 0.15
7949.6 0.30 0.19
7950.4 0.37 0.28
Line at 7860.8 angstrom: Hgamma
